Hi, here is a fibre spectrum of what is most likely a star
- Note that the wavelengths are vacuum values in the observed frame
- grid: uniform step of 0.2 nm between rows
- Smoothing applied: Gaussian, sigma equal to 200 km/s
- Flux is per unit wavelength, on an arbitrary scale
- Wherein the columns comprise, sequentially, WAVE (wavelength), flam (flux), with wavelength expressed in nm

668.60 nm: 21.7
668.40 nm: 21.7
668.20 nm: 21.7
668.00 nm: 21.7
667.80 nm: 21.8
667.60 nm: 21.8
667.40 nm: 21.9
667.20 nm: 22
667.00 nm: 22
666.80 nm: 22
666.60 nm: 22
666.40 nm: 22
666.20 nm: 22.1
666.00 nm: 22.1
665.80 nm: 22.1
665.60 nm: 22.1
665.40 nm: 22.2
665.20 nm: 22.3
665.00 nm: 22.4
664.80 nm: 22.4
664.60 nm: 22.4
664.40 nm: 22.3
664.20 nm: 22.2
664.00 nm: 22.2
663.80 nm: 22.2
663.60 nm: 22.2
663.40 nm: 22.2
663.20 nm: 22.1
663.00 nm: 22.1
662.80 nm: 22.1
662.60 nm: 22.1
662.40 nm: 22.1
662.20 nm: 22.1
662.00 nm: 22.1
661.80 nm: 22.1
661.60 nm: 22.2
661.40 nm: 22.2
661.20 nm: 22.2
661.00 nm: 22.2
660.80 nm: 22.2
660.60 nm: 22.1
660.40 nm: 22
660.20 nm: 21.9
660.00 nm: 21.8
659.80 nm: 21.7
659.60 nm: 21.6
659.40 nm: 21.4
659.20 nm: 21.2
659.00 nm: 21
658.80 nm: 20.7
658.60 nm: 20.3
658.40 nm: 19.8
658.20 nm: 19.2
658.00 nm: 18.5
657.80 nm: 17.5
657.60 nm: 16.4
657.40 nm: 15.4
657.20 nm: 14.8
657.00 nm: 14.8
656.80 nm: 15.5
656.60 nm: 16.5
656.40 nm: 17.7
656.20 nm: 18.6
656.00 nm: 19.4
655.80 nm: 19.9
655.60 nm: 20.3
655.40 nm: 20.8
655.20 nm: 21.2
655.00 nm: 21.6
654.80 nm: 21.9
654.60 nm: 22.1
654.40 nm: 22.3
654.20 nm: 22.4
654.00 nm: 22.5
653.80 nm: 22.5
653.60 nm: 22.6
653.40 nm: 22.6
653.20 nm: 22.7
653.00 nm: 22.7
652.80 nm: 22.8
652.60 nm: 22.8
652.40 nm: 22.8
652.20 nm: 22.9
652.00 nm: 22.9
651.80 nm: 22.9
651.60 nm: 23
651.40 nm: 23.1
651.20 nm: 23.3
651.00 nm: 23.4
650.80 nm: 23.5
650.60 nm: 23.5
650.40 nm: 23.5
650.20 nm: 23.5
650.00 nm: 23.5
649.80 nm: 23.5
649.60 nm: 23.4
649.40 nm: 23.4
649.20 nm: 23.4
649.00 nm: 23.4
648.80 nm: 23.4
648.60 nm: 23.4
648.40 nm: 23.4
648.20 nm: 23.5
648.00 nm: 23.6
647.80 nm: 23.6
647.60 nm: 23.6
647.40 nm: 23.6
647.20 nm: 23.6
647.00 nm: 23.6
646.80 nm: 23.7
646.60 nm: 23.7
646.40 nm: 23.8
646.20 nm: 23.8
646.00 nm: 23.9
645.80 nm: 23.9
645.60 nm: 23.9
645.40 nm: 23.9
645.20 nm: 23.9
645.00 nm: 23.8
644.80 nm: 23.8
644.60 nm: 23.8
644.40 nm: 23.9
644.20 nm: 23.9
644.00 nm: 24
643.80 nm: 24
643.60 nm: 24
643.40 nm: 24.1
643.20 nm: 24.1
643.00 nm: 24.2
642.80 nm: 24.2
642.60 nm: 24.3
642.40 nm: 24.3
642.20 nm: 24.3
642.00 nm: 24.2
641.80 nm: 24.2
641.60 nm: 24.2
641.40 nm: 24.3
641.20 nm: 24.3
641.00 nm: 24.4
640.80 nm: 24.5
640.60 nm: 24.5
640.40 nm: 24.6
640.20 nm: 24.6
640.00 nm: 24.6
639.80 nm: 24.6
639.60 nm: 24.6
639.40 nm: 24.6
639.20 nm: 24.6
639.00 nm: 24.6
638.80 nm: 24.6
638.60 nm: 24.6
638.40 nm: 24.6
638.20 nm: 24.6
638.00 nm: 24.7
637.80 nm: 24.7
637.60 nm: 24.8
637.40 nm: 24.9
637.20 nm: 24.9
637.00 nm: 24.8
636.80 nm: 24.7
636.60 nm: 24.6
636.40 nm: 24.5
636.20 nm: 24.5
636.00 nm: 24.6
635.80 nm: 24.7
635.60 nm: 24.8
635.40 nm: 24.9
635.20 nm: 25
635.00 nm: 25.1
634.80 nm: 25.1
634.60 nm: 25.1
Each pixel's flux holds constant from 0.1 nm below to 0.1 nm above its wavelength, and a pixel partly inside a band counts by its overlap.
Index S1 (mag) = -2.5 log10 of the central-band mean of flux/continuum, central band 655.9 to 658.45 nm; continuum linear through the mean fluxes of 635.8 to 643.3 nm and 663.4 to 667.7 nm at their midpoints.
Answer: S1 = 0.31 mag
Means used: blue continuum 24.5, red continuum 22.1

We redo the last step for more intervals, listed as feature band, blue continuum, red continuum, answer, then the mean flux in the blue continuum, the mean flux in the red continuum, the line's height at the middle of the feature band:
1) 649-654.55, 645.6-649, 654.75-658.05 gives -0.102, 23.6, 18.2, 21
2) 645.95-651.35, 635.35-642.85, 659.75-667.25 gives 0.003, 24.6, 22.1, 23.6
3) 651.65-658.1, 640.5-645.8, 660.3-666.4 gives 0.134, 24.1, 22.2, 23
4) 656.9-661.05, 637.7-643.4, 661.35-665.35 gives 0.144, 24.4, 22.2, 22.6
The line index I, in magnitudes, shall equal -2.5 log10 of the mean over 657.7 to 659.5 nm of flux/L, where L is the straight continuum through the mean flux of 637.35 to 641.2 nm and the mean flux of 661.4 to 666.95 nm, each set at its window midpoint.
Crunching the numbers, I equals 0.14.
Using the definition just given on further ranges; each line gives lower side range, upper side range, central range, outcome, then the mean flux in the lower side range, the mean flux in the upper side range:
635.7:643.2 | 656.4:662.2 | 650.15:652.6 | -0.07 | 24.5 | 20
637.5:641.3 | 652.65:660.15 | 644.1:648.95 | -0.05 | 24.6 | 20.2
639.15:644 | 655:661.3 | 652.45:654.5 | -0.08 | 24.3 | 19.7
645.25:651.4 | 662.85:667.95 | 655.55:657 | 0.26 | 23.6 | 22.1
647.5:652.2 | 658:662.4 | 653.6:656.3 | 0.06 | 23.4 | 21.5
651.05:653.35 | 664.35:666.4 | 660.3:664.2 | 0.01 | 22.9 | 22.2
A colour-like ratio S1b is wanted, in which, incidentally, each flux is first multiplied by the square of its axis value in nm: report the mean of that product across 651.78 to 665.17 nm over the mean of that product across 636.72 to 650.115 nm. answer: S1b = 0.92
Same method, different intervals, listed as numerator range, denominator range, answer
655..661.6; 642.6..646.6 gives 0.86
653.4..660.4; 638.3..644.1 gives 0.86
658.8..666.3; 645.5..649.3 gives 0.98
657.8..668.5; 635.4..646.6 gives 0.96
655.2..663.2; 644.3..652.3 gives 0.89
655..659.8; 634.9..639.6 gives 0.82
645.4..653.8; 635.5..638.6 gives 0.98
